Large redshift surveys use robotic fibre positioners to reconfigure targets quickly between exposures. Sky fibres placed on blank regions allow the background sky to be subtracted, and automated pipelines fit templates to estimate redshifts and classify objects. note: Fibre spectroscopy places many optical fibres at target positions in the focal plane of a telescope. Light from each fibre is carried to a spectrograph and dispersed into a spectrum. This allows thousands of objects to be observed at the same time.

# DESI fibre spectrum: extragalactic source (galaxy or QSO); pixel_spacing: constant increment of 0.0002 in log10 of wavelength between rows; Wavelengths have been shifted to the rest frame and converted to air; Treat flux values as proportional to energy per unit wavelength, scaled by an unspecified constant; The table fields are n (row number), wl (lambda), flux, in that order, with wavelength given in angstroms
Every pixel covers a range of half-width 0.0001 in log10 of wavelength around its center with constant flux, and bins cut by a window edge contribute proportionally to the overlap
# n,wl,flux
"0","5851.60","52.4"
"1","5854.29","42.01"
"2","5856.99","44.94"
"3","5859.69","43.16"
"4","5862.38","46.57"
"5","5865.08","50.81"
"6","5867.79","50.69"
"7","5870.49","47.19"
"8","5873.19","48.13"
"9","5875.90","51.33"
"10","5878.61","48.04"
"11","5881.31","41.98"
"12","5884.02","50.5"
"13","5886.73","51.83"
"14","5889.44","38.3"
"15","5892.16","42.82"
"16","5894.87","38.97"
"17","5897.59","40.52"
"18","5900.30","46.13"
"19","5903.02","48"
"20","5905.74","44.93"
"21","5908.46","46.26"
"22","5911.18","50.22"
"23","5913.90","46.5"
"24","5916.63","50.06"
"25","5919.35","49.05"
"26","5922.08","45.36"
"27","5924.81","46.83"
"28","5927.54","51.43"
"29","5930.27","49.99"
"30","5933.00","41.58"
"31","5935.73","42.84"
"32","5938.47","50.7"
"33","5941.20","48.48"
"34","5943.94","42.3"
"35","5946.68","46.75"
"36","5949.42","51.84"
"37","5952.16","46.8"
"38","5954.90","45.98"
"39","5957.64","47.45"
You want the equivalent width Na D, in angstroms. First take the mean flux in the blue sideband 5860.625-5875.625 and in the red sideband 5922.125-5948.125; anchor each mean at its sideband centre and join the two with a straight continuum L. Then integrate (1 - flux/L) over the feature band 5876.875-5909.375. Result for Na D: 2.1 angstroms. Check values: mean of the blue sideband 48.7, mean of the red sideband 46.7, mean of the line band 44.9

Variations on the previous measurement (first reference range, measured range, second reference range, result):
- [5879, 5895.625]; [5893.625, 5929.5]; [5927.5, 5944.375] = -0.8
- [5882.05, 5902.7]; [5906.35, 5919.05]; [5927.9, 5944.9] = -0.8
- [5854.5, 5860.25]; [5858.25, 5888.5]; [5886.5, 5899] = -3.7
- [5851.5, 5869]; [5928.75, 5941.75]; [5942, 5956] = 0.0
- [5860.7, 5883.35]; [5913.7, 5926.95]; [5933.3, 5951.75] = -0.2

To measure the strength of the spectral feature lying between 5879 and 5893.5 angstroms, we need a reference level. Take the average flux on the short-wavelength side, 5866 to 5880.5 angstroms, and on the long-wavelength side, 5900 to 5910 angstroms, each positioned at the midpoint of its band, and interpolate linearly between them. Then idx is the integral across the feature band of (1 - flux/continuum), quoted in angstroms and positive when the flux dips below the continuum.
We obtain 0.8 angstroms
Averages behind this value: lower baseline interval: 48.9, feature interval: 45.3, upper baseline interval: 46.4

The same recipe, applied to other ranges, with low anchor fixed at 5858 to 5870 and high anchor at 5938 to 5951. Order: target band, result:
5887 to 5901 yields 1.70 angstroms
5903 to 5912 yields 0.13 angstroms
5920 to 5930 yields -0.09 angstroms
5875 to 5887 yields -0.16 angstroms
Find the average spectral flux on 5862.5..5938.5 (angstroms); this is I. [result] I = 46.7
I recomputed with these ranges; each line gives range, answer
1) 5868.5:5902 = 45.6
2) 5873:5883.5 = 47.5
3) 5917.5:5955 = 47.2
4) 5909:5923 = 48.2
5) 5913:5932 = 48.4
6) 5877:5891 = 46.2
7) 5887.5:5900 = 41.2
